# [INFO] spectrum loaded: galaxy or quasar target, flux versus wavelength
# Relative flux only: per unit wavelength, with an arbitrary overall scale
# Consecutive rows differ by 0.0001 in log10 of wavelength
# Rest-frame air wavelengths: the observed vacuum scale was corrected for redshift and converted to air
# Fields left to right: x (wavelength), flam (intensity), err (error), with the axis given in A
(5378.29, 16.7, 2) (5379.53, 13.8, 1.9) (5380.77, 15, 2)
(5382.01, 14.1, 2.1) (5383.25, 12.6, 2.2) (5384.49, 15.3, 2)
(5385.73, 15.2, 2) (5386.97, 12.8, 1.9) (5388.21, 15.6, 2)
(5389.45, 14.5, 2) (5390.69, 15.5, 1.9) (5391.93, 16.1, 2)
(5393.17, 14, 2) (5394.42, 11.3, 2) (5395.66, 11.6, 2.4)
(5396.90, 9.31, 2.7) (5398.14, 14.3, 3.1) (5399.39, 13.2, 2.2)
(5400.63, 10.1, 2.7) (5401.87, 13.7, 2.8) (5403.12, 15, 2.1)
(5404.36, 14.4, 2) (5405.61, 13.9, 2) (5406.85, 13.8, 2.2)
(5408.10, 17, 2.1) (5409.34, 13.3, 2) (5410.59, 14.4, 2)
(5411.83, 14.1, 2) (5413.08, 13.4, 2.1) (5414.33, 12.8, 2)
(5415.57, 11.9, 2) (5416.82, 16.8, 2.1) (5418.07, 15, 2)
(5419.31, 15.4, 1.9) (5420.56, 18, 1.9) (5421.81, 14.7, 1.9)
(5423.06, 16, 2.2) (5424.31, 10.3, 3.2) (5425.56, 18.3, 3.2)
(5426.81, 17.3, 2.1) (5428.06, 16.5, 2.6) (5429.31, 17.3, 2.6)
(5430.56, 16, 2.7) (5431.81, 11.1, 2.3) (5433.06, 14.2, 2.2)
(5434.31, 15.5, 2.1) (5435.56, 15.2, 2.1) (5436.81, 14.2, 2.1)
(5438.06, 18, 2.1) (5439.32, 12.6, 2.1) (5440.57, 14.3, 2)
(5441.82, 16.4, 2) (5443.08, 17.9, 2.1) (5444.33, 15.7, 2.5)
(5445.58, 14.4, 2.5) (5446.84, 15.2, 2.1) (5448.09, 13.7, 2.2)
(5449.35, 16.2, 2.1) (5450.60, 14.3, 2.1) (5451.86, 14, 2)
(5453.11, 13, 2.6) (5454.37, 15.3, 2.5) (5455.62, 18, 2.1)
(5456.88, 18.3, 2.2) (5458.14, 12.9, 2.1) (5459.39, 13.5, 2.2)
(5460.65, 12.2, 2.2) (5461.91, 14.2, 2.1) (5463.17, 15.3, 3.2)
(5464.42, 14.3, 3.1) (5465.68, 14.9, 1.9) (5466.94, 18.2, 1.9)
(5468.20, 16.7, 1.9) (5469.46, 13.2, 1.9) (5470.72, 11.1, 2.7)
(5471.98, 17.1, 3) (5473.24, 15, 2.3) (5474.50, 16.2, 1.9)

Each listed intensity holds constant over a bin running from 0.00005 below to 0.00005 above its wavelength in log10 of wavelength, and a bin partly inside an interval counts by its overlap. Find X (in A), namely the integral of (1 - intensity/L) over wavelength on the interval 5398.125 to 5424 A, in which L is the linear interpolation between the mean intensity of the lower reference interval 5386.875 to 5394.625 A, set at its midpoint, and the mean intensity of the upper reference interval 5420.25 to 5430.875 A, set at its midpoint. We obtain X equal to 1.8 A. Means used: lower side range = 14.5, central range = 14.3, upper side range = 16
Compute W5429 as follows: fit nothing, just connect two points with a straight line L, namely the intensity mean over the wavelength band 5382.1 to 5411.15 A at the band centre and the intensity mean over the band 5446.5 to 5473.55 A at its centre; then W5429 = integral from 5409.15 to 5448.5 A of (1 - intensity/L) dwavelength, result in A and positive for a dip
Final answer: -1.9 A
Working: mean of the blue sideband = 13.8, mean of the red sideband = 14.8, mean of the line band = 15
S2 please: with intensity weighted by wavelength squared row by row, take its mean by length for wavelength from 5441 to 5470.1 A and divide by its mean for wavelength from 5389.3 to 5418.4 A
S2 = 1.1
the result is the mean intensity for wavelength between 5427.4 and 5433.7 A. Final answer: 15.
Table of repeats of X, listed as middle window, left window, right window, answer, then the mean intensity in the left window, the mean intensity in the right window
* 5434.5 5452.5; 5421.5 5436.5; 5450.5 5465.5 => -0.3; 15.2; 14.6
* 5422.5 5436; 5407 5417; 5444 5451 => -0.7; 14.1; 14.9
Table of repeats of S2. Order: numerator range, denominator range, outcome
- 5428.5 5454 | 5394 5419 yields 1.12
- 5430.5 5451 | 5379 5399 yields 1.11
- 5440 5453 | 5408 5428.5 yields 1.02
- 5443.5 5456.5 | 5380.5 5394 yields 1.06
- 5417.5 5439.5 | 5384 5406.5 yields 1.14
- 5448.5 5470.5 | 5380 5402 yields 1.13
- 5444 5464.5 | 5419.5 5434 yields 0.97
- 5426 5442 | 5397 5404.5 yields 1.18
